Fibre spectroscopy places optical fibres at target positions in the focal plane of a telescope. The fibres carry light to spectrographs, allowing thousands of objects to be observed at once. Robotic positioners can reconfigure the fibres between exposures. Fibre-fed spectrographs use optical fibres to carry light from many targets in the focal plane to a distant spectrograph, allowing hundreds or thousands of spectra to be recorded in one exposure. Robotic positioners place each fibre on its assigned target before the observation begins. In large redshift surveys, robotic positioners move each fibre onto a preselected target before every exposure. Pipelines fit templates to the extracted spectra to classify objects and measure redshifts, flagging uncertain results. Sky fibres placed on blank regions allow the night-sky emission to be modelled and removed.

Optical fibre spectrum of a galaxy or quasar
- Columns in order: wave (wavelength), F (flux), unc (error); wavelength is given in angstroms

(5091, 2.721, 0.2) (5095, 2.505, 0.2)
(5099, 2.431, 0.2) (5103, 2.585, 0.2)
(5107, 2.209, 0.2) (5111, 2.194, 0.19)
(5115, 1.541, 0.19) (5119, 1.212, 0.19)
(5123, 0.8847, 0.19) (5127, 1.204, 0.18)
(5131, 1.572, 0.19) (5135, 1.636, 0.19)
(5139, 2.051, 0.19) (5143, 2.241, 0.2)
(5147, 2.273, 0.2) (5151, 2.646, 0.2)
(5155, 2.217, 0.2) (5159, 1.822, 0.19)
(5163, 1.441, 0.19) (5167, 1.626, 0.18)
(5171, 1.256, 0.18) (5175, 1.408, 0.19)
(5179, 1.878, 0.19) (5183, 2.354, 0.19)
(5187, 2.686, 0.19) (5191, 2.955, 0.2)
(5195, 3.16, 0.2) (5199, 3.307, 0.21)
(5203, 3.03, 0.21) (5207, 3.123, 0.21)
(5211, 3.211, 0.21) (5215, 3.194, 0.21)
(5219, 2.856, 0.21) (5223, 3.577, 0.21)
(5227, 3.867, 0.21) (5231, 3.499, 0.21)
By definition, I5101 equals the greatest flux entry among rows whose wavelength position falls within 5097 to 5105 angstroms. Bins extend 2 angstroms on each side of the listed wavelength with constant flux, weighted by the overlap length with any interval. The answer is 2.585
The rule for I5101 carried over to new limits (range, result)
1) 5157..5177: 1.822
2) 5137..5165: 2.646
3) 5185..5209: 3.307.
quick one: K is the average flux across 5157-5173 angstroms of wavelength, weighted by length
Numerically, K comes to 1.54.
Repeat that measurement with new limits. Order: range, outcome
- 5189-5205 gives 3.11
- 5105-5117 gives 1.98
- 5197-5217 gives 3.17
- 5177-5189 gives 2.31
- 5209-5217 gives 3.2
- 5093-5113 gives 2.38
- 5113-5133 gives 1.28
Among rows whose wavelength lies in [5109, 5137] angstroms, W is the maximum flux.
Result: 2.194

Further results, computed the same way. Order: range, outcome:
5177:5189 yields 2.686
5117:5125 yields 1.212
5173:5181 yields 1.878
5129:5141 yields 2.051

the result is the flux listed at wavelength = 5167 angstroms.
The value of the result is 1.626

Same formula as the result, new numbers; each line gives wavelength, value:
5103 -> 2.585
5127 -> 1.204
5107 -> 2.209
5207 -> 3.123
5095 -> 2.505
